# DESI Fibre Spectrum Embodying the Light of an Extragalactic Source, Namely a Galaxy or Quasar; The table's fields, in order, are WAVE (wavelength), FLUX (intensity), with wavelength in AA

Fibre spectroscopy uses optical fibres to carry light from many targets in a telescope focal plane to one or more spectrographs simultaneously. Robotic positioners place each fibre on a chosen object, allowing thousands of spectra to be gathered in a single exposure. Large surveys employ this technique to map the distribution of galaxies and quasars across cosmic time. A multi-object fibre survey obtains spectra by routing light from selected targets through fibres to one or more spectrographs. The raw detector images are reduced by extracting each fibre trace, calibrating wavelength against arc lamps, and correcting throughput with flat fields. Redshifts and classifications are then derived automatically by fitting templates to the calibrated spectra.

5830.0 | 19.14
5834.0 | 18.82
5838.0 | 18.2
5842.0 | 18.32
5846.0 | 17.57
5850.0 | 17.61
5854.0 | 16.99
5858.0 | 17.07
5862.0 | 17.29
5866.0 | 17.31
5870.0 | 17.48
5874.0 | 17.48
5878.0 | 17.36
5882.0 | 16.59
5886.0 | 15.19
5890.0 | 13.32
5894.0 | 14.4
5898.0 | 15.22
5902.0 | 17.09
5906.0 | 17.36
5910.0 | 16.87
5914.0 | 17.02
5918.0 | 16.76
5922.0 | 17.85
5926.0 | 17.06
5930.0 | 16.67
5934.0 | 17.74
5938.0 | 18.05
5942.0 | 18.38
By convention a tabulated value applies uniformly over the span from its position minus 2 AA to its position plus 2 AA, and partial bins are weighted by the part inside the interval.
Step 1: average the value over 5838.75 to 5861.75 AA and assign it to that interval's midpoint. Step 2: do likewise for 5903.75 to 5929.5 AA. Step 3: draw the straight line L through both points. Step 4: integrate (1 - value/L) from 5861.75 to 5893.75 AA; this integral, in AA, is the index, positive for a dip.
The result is 1.89 AA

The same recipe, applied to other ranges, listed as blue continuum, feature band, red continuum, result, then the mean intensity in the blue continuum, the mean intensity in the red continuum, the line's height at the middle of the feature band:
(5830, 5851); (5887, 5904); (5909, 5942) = 2.53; 18.2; 17.3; 17.6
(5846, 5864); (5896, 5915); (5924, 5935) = 0.51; 17.3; 17.1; 17.2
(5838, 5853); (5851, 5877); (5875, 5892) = -0.77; 17.8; 15.7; 16.8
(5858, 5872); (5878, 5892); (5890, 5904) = 0.60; 17.3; 15.2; 16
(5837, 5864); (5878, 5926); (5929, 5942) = 3.80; 17.6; 17.7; 17.6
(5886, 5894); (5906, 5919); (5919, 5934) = -0.78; 14.1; 17.2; 16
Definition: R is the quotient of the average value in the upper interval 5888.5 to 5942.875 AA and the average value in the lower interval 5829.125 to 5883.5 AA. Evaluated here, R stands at 0.95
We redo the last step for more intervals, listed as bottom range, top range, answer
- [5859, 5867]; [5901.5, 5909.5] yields 1.00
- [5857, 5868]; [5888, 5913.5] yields 0.92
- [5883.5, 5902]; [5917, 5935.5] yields 1.16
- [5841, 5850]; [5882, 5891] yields 0.83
